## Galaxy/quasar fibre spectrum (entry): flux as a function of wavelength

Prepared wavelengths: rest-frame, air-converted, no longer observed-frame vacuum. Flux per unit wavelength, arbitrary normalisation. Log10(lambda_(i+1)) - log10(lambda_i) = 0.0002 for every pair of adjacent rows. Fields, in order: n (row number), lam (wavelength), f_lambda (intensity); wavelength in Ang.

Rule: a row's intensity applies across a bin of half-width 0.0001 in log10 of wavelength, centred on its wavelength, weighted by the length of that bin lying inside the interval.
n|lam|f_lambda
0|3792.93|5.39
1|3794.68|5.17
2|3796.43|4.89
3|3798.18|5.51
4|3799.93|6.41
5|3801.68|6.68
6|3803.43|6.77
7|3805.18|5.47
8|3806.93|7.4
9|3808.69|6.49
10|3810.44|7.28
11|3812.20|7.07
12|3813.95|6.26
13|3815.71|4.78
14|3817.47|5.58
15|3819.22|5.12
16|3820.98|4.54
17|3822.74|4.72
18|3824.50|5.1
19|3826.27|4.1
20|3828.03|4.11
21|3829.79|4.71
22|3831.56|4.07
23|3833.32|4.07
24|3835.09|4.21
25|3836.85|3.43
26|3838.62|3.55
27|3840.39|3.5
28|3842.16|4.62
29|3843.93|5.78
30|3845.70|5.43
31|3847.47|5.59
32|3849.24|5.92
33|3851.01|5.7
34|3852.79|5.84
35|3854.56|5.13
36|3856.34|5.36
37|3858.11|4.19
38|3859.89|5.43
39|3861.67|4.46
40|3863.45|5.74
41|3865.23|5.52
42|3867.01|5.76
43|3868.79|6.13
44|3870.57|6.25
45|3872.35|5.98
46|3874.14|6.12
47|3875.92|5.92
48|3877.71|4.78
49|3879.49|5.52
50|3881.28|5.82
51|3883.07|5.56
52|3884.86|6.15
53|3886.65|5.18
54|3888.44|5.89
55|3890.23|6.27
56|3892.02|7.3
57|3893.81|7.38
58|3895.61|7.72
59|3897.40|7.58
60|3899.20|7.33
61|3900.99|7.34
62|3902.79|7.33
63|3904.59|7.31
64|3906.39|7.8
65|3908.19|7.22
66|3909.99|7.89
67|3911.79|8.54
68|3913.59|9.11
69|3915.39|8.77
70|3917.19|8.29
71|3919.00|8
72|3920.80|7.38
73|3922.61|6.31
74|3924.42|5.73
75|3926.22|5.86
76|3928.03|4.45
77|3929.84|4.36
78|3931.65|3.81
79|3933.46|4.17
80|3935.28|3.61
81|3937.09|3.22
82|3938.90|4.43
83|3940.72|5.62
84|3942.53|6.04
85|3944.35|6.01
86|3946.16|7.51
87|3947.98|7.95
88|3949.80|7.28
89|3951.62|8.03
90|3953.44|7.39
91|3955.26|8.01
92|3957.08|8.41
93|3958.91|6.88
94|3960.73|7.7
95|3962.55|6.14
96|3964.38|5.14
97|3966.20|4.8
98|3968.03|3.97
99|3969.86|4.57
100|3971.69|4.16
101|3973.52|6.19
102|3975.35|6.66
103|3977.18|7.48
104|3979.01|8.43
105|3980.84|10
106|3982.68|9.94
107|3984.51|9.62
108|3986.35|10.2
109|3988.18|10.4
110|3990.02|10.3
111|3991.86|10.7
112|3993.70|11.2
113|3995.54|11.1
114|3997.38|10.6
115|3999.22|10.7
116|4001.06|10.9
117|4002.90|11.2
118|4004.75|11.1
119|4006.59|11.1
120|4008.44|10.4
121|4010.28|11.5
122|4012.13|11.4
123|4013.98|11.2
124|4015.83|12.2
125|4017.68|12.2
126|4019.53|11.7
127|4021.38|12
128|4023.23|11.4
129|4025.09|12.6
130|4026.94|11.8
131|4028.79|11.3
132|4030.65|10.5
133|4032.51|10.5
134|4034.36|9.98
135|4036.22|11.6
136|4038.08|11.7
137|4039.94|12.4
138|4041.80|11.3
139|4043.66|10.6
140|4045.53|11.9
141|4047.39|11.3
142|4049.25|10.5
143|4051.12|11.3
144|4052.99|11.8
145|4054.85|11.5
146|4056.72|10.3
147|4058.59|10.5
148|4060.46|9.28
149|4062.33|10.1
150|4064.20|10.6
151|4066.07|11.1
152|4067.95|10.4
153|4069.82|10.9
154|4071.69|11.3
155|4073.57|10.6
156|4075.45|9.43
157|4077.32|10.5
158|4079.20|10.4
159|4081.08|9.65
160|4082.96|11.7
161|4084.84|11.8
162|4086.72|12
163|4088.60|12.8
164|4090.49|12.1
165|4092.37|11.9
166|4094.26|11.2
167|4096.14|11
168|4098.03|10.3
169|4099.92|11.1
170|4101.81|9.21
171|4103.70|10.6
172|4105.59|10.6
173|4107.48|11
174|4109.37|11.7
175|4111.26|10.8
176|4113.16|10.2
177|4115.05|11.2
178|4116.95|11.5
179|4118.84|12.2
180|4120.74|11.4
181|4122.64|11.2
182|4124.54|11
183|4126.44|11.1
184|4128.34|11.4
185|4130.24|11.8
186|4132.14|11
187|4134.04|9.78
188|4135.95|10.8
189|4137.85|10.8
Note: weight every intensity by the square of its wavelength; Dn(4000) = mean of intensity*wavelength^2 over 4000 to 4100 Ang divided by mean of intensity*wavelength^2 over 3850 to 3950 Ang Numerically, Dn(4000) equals 1.9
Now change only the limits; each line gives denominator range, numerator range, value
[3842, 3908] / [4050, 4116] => 1.99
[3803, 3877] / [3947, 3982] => 1.37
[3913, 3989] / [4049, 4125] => 1.75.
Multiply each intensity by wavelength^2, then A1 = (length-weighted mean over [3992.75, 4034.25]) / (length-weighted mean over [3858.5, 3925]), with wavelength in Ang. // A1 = 1.80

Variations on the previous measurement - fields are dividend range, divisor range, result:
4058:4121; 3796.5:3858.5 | 2.36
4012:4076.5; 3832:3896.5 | 2.22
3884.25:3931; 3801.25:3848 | 1.41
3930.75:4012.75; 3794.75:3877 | 1.59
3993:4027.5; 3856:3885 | 2.20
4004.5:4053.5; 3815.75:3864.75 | 2.60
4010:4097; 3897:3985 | 1.76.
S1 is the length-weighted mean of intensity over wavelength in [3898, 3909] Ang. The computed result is 7.39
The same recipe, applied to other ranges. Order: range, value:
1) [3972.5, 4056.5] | 10.8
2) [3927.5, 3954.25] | 5.6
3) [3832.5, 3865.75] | 4.92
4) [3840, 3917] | 6.28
